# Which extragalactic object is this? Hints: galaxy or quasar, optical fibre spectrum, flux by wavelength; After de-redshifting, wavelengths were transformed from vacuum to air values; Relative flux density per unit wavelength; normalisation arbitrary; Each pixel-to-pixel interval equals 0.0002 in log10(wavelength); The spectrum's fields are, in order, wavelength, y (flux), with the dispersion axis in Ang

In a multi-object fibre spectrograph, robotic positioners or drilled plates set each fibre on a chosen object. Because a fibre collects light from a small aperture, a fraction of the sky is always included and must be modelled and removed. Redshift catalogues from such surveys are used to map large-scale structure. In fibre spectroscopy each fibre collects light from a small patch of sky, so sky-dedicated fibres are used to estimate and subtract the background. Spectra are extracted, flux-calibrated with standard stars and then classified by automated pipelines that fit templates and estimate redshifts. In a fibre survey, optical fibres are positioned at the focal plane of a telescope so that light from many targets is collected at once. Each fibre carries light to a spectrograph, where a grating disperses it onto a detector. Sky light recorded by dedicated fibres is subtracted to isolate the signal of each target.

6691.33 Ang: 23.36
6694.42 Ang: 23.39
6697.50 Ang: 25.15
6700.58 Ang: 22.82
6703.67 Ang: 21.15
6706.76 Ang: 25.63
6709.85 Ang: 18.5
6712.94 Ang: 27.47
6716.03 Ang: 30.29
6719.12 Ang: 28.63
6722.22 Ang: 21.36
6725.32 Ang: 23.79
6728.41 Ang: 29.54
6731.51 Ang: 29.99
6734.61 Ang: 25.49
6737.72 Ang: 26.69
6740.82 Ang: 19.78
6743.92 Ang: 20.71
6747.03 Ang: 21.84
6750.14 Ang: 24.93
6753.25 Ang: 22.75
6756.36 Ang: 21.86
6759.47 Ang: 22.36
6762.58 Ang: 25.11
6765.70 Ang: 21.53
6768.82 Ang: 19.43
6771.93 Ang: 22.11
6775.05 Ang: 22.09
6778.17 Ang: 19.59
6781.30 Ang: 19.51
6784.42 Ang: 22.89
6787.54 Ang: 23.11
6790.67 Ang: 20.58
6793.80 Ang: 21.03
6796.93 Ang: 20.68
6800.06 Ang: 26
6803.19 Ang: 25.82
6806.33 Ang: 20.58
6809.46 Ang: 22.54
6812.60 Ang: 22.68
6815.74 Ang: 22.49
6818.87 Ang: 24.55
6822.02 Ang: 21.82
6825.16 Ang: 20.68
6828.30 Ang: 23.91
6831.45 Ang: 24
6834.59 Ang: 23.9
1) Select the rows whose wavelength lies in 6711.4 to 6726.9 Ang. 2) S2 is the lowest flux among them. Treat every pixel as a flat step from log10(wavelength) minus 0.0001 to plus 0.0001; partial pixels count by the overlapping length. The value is 21.36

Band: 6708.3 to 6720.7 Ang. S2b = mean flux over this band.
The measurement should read 26.2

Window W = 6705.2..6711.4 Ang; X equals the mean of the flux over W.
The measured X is 22.1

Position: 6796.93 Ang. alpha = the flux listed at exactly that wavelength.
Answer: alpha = 20.68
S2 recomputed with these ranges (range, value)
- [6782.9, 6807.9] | 20.58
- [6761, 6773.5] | 19.43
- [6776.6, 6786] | 19.51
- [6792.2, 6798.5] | 20.68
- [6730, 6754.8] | 19.78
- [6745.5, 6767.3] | 21.53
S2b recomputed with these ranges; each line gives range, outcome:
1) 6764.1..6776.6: 21.3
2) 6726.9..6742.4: 26.3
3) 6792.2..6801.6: 22.5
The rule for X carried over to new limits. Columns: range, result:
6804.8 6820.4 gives 22.6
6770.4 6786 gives 21.2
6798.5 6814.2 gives 23.5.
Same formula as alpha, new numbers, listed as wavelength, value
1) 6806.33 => 20.58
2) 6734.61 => 25.49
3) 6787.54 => 23.11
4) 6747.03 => 21.84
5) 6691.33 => 23.36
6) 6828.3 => 23.91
